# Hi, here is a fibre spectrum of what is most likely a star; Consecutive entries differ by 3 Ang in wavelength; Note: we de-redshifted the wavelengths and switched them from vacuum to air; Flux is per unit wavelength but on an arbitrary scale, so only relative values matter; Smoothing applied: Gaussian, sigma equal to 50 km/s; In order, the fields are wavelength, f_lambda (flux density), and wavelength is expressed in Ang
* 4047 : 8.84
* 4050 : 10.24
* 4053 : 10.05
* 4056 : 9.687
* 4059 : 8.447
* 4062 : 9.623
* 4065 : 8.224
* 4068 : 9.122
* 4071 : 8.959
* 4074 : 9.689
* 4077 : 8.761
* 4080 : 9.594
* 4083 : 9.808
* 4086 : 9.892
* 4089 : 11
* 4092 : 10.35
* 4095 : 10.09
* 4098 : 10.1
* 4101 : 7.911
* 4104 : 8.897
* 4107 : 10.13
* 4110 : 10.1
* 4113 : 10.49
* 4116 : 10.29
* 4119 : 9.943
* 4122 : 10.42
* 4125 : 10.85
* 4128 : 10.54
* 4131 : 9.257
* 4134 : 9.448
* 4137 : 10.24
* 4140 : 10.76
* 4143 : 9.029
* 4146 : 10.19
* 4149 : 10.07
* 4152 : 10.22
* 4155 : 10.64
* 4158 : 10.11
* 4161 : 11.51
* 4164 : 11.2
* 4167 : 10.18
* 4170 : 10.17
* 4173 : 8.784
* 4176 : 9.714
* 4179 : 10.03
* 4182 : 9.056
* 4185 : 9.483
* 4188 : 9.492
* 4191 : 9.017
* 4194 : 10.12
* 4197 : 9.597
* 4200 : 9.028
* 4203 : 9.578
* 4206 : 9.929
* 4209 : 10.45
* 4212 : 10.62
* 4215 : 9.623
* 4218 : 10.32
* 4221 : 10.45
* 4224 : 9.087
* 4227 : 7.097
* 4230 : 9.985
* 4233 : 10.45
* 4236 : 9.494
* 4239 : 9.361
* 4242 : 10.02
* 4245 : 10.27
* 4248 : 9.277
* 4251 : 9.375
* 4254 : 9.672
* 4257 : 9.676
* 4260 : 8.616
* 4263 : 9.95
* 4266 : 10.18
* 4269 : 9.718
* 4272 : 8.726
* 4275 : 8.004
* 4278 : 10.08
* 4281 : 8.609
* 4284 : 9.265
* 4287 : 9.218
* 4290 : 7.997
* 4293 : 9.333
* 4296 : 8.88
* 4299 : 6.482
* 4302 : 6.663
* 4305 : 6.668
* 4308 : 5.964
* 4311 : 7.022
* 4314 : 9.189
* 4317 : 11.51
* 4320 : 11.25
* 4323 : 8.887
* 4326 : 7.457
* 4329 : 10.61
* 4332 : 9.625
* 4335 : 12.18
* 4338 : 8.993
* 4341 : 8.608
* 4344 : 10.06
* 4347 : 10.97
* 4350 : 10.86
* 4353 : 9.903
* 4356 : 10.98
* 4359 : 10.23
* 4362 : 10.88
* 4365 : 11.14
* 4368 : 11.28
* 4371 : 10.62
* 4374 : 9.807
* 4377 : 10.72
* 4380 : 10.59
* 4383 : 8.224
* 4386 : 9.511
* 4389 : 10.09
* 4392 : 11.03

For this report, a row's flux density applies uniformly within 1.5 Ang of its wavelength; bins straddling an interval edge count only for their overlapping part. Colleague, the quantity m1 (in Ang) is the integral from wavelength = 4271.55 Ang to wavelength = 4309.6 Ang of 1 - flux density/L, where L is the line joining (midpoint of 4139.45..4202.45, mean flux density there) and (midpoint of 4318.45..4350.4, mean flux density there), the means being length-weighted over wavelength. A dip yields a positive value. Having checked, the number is 6.88 Ang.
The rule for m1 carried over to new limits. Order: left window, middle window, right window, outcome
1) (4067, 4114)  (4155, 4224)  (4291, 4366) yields -2.8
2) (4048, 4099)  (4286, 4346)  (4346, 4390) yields 8.2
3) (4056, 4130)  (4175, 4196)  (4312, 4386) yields 0.7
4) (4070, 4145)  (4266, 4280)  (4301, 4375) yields 0.7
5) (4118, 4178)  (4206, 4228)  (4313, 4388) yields 0.9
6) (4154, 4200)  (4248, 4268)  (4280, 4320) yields -1.6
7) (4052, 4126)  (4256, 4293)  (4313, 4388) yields 3.2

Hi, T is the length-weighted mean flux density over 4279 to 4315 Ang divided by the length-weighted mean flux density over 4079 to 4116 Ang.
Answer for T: 0.80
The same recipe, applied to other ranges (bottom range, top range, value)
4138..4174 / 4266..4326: 0.84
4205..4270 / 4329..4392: 1.06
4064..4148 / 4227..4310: 0.91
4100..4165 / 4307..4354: 0.95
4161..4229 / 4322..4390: 1.04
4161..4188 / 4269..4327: 0.86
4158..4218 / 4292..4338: 0.89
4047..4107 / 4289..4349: 0.94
